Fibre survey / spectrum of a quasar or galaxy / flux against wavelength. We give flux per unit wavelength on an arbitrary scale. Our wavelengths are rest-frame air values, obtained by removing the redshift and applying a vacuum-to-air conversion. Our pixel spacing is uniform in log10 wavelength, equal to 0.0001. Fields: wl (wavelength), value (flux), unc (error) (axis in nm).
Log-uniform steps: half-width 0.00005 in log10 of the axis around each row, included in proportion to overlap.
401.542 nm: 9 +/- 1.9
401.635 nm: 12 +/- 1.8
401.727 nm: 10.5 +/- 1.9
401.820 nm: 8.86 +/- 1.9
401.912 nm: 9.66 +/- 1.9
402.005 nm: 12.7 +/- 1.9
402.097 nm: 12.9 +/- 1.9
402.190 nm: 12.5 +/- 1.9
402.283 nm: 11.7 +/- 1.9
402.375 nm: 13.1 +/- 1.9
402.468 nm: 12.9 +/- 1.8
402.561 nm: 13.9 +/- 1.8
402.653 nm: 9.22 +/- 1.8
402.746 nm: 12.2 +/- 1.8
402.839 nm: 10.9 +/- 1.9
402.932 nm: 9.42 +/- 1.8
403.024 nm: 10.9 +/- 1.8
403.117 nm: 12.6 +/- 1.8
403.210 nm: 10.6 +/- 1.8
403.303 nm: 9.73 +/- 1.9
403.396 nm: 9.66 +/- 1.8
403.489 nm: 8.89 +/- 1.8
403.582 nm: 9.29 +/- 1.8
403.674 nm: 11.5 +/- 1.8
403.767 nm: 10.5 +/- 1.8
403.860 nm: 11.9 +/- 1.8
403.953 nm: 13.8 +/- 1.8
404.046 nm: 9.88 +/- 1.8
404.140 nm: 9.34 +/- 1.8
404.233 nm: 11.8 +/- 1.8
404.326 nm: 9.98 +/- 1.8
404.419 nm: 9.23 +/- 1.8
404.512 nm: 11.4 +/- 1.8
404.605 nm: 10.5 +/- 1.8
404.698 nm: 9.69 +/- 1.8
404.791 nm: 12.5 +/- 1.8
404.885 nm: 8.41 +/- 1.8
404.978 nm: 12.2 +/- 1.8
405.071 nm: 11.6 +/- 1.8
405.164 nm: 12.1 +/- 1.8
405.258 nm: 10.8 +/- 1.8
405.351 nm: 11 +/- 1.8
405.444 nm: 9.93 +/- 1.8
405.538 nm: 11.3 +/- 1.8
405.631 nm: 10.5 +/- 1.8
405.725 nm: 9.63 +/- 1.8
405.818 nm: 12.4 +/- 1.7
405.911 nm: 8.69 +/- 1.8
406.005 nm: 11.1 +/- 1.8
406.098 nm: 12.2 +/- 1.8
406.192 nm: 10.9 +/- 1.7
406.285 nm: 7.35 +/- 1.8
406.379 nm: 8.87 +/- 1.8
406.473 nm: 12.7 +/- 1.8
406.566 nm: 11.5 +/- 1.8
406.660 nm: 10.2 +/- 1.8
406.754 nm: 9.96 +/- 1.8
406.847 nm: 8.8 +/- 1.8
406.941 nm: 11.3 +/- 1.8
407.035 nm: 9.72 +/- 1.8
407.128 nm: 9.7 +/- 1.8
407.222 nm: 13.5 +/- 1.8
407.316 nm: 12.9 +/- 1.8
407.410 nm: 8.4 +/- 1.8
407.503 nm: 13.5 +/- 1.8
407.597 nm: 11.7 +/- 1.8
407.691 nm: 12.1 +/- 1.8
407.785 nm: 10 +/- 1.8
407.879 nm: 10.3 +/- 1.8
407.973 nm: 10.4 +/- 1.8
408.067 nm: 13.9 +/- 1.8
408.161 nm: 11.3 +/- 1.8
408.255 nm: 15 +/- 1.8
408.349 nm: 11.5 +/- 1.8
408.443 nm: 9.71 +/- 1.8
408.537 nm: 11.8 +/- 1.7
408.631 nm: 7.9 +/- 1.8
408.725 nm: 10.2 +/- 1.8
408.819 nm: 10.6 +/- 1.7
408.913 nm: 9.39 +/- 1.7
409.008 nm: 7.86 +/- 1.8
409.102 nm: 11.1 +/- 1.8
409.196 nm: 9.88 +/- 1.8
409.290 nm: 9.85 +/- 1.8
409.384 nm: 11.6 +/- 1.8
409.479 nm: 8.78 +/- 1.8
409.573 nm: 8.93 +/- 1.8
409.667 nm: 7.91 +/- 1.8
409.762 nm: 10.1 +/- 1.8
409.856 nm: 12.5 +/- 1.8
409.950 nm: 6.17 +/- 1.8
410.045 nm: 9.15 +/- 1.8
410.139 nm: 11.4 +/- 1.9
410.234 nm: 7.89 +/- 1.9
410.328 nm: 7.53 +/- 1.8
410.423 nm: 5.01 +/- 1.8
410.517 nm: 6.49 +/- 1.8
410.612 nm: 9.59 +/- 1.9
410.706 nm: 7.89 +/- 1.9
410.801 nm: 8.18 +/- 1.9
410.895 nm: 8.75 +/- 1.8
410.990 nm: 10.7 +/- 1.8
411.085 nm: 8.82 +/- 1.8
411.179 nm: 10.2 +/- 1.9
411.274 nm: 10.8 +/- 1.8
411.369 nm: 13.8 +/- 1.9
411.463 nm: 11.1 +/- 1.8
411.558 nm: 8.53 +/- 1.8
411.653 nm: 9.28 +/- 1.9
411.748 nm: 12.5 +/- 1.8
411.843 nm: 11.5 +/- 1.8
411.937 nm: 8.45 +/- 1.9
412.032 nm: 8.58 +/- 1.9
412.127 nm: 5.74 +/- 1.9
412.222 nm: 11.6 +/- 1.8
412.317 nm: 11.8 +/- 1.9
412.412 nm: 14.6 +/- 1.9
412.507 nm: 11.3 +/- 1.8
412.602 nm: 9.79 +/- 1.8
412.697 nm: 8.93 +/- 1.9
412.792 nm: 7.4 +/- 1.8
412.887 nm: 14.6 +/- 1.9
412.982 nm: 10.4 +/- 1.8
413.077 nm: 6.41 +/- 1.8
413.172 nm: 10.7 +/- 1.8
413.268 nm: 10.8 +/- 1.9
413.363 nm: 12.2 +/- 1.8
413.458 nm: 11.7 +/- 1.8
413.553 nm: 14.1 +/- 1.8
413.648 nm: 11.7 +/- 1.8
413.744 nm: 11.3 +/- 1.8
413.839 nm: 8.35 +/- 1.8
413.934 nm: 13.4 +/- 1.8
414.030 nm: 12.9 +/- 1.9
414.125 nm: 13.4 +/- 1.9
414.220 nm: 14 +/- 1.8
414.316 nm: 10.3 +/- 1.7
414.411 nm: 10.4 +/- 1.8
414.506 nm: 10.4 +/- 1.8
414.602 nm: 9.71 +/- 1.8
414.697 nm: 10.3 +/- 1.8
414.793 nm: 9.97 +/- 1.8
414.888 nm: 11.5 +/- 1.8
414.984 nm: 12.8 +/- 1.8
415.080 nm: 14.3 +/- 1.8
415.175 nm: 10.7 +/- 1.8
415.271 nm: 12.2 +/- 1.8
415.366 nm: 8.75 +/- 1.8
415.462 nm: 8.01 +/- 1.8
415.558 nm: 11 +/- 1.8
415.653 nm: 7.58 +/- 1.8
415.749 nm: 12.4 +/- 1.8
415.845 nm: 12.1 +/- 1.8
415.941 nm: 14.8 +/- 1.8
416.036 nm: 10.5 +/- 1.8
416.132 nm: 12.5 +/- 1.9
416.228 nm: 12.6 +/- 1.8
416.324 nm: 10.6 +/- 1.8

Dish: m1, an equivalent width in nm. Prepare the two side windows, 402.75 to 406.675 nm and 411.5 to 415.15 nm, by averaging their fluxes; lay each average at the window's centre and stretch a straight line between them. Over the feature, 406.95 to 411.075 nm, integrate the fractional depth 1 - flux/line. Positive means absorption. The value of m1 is 0.30 nm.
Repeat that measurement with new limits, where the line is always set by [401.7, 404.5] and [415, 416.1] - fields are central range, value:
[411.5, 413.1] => 0.14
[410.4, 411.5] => 0.18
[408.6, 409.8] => 0.17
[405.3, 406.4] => 0.07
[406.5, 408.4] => -0.04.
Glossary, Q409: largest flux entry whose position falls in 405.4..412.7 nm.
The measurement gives 15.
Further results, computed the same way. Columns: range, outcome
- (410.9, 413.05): 14.6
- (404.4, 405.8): 12.5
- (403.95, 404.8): 13.8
